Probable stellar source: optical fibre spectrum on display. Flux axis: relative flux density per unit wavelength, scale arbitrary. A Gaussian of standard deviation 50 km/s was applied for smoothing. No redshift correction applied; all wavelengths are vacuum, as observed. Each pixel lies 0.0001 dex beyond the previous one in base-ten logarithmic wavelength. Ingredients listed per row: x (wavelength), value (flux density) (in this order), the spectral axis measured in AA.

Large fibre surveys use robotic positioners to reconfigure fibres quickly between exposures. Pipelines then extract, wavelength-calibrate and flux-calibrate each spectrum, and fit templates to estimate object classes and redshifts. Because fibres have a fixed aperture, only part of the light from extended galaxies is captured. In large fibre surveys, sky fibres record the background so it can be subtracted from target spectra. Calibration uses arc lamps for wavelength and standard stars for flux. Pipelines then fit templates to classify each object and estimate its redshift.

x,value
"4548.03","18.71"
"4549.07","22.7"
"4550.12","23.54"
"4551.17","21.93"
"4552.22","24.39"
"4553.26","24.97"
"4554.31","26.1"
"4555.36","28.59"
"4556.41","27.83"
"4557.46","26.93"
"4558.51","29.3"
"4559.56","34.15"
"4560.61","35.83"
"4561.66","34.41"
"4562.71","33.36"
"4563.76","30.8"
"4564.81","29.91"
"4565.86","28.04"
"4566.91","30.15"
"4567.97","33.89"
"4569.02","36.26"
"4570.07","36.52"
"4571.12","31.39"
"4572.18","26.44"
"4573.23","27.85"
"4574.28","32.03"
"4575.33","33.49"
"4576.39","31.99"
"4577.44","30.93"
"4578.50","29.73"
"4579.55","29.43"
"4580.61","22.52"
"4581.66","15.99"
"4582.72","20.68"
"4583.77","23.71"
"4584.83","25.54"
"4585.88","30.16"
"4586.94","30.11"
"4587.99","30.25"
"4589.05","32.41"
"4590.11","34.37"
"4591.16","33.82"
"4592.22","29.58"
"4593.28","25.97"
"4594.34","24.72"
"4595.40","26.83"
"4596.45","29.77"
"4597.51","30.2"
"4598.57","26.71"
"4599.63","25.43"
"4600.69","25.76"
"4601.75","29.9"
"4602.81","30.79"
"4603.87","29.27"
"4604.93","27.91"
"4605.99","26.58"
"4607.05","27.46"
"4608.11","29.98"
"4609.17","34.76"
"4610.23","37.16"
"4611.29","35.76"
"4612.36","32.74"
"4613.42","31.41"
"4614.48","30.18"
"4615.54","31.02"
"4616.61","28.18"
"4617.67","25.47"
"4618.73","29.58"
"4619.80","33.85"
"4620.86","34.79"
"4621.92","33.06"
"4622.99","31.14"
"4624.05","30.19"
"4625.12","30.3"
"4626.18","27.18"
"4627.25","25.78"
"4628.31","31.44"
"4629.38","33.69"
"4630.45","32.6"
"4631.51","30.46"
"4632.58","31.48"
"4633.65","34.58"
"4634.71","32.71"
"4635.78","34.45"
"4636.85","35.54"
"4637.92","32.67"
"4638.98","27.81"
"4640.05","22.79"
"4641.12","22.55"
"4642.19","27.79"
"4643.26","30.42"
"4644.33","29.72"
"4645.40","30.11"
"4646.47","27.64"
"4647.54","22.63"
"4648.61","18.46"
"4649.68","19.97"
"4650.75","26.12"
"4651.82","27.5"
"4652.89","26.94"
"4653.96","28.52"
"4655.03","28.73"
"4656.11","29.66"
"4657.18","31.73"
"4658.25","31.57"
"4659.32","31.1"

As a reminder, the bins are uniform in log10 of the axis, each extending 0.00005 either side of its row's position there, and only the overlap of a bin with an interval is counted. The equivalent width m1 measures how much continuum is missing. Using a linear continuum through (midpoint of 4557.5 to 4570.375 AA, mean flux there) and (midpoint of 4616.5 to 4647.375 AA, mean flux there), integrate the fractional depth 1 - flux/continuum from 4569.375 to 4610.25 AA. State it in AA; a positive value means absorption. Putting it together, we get 3.5 AA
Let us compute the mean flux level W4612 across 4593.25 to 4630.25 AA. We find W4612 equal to 29.9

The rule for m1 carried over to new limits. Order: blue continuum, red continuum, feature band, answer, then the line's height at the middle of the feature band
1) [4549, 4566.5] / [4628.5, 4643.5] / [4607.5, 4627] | -0.8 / 30.2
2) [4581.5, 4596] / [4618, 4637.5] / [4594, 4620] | 0.0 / 29.6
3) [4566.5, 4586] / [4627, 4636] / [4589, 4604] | 0.5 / 30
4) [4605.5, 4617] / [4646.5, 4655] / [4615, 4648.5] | -2.3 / 28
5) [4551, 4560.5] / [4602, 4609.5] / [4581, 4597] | 0.7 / 28.8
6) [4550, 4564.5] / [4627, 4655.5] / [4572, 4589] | 0.7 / 28.8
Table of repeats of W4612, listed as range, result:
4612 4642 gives 30.6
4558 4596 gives 29.8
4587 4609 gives 29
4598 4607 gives 27.8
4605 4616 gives 31.6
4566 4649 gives 29.6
